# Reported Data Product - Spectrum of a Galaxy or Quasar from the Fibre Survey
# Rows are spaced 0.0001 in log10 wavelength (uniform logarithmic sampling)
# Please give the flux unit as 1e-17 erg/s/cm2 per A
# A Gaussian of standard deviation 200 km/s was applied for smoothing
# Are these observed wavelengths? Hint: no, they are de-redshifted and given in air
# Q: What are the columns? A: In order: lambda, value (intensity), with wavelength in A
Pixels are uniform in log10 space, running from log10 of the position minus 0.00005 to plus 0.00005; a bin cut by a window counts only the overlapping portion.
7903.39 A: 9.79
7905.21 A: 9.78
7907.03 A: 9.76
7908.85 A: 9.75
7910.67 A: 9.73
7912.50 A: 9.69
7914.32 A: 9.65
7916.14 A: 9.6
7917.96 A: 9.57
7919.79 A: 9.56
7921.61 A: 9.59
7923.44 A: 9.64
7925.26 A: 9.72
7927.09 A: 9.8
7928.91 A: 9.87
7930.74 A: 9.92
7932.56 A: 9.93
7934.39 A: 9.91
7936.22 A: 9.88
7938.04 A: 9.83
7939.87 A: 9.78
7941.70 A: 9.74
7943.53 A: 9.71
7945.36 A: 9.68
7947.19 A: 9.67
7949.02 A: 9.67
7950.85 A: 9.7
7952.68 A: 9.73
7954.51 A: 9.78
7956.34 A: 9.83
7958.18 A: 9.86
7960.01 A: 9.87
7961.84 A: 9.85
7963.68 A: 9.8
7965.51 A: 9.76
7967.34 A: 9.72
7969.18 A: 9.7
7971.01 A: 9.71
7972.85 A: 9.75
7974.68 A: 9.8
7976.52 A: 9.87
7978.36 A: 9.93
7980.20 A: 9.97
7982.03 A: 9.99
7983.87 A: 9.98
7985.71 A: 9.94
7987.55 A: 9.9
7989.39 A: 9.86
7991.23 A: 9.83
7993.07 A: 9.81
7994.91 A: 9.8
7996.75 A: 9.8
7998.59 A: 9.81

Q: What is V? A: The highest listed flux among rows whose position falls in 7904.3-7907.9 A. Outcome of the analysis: 9.78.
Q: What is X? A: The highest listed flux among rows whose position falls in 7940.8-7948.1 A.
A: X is 9.74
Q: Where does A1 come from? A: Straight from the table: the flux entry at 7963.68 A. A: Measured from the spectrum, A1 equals 9.8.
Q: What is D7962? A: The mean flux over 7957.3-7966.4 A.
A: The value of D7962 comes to 9.83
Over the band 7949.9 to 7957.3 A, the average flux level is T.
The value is 9.76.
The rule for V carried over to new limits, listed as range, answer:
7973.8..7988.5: 9.99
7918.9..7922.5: 9.59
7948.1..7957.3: 9.83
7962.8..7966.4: 9.8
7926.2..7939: 9.93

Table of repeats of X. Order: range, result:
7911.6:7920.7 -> 9.69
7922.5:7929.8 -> 9.87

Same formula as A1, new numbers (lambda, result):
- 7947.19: 9.67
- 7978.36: 9.93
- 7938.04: 9.83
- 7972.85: 9.75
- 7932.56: 9.93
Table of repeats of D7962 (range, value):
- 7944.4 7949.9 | 9.67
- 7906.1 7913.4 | 9.73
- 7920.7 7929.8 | 9.73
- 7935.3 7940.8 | 9.83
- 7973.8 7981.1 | 9.88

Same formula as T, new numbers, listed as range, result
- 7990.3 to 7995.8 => 9.81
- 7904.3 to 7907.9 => 9.77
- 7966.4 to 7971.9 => 9.72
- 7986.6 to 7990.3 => 9.88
